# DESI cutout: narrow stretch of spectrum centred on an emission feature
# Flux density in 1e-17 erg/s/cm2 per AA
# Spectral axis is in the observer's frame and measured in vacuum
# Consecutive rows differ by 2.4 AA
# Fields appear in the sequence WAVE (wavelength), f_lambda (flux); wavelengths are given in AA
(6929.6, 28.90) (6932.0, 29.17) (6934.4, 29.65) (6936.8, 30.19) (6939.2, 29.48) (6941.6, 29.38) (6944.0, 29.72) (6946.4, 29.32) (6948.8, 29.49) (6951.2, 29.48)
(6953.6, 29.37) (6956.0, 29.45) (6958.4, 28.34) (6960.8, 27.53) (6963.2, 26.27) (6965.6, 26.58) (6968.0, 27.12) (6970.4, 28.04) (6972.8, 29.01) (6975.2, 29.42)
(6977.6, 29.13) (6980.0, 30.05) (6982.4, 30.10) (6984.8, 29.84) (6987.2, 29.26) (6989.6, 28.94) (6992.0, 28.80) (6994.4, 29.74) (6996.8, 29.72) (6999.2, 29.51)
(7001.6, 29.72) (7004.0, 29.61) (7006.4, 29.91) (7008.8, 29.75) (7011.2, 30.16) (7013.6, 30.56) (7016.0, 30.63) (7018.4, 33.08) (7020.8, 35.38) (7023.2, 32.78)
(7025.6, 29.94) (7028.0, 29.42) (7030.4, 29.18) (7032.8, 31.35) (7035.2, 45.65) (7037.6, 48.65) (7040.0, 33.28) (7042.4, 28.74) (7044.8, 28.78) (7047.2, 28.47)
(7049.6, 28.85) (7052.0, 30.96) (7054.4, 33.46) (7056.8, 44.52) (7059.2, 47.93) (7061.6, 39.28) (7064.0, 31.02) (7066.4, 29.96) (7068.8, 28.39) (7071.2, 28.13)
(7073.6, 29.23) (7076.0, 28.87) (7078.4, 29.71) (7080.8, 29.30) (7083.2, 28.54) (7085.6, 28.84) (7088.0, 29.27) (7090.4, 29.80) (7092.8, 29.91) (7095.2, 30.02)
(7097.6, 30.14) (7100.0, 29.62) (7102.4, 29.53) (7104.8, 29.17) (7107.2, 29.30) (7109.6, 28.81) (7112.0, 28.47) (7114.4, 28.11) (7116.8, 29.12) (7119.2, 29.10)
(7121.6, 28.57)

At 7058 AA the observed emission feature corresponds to [N II] 6583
